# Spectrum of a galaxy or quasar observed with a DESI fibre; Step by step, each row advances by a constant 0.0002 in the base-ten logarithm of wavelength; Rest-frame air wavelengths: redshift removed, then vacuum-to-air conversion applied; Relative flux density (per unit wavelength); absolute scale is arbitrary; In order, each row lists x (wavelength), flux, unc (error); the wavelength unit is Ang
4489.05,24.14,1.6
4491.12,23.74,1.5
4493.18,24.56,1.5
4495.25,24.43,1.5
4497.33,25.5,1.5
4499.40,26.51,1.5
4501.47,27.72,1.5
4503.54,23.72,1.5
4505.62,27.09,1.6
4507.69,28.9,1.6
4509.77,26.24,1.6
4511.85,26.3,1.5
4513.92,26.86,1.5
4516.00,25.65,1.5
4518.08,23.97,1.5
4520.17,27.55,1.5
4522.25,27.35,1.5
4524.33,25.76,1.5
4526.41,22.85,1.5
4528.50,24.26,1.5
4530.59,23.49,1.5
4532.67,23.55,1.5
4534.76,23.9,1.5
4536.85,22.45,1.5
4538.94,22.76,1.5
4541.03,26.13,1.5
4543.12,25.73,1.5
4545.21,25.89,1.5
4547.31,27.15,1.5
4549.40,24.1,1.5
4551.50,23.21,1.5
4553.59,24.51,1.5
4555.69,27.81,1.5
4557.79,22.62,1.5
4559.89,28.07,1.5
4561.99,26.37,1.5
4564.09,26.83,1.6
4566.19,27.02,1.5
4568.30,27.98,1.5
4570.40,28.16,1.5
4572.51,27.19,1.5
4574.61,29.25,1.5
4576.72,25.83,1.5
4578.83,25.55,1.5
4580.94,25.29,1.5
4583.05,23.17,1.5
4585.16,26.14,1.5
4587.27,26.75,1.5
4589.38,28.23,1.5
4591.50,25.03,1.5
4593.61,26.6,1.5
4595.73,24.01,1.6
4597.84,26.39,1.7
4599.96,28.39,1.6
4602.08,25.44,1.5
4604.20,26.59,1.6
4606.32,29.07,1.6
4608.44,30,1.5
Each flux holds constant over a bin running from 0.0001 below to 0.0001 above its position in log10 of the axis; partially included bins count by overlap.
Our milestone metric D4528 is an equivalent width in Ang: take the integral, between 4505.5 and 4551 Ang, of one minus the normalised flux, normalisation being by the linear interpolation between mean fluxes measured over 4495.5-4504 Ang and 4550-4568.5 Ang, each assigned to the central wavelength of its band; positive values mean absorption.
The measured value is 1.0 Ang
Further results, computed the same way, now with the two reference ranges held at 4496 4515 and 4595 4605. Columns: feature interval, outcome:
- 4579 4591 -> 0.2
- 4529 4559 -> 2.1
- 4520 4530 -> 0.4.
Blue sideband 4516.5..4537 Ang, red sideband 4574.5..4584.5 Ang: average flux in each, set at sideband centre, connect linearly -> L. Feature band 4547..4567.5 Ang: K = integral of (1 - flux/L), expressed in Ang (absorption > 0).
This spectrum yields -0.5 Ang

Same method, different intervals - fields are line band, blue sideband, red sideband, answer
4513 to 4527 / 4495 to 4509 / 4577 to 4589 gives 0.2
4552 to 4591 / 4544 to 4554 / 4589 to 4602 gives -1.2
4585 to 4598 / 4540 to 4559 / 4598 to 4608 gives 0.4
